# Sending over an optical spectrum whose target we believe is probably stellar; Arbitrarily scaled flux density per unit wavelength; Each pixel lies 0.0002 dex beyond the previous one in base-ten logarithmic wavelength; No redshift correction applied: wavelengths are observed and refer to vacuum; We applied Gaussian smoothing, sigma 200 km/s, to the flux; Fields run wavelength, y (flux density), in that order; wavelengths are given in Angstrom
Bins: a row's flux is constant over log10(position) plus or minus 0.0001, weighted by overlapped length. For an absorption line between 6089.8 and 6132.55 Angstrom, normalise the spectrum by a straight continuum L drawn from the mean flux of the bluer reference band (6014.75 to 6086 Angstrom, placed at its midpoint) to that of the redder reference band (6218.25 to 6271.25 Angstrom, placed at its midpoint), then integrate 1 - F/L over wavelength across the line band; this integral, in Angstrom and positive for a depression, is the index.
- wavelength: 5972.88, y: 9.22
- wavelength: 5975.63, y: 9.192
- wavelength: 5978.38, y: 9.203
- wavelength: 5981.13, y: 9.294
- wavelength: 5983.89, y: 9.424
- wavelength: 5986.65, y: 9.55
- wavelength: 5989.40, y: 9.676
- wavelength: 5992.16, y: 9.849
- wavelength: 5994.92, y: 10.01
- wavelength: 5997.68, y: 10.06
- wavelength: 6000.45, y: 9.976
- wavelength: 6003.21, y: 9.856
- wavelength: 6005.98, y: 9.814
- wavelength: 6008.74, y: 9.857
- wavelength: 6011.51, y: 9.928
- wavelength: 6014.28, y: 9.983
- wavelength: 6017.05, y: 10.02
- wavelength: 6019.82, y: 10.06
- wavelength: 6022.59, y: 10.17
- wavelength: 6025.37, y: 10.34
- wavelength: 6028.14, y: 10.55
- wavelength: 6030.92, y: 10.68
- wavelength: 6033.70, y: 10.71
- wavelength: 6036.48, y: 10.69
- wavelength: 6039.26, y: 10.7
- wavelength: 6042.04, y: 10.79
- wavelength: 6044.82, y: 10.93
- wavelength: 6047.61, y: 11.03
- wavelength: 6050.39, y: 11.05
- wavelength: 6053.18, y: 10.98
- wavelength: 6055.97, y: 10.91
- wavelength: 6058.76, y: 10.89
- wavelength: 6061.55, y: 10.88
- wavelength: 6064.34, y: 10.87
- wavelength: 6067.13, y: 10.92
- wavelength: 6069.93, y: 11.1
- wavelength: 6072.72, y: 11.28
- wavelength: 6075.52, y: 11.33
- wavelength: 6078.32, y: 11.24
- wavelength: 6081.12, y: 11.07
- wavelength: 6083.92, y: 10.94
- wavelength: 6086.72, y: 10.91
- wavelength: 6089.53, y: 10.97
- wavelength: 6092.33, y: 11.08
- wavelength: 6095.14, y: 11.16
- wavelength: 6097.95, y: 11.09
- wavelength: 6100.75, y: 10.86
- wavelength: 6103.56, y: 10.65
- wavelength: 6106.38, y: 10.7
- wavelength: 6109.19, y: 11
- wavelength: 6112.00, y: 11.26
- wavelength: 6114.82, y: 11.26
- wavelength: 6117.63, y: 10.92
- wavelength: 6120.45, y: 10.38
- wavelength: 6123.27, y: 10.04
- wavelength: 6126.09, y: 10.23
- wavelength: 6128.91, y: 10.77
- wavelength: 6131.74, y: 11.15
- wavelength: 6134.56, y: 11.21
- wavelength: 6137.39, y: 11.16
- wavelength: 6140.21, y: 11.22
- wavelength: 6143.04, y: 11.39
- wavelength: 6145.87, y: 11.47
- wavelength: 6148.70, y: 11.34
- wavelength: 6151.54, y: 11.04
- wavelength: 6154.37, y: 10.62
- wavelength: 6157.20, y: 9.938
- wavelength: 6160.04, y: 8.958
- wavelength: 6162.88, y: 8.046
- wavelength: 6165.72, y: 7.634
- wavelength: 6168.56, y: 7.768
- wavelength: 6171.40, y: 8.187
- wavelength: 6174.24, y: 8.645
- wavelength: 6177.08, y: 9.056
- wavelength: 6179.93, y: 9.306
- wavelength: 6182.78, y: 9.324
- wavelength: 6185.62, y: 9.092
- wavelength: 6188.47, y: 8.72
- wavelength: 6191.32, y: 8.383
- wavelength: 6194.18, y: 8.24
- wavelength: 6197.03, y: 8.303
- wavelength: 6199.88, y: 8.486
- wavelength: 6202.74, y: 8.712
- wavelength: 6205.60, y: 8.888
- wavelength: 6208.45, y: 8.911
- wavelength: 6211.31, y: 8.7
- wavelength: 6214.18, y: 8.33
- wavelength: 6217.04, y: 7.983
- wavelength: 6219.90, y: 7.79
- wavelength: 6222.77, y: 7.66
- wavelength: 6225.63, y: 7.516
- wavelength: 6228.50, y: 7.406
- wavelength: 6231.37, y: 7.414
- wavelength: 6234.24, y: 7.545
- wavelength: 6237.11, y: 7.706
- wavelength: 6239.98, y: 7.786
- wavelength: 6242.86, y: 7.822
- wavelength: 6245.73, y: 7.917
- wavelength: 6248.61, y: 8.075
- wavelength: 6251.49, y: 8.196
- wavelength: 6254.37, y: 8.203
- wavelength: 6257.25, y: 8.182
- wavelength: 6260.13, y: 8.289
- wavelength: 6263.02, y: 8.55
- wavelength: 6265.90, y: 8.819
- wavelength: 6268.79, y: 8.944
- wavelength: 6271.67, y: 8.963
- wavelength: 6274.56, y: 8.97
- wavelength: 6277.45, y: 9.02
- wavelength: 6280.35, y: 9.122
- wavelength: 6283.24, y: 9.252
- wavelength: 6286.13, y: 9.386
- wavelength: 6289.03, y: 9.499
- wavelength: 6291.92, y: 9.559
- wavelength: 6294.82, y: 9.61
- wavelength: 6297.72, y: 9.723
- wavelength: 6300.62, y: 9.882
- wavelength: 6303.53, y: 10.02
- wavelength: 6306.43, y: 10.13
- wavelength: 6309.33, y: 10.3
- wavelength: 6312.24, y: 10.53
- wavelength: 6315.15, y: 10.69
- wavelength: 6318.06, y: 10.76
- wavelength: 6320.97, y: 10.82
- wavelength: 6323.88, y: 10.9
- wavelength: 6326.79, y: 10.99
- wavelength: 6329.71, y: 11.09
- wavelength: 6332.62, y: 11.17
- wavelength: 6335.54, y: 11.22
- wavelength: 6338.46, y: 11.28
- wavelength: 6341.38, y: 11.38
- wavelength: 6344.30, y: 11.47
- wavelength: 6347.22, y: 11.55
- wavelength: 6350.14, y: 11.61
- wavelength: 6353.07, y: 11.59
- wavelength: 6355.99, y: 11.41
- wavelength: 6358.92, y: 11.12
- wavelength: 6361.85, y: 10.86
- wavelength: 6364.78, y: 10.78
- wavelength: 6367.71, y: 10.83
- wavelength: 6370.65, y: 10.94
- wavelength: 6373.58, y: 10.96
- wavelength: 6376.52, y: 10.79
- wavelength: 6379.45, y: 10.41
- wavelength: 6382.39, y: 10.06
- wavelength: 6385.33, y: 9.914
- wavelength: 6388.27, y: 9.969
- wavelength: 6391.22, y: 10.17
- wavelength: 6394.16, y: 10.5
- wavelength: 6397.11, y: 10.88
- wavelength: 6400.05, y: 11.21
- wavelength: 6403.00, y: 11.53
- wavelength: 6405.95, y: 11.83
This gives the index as -3.92 Angstrom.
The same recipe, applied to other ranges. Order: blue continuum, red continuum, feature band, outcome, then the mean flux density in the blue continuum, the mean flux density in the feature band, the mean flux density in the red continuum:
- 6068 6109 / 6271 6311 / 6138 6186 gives 4.0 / 11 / 9.63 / 9.55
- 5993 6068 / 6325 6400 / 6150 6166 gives 1.7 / 10.5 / 9.51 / 10.9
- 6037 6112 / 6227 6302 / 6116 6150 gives -2.3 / 11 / 10.9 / 8.61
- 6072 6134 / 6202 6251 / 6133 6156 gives -2.8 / 10.9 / 11.2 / 8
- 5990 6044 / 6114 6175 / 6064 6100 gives -3.2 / 10.2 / 11.1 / 10.2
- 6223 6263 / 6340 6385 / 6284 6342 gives -4.2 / 7.87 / 10.4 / 11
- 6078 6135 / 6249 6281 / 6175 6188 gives 0.9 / 10.9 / 9.13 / 8.63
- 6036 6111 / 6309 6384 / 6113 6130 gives 0.6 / 11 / 10.6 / 11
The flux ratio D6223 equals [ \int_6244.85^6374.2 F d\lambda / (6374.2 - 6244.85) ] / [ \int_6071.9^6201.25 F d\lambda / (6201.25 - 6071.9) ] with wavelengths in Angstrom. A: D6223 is 0.99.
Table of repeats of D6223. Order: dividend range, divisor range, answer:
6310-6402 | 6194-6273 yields 1.33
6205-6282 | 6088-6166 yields 0.77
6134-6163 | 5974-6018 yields 1.10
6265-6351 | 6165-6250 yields 1.24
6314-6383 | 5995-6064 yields 1.06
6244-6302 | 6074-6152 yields 0.81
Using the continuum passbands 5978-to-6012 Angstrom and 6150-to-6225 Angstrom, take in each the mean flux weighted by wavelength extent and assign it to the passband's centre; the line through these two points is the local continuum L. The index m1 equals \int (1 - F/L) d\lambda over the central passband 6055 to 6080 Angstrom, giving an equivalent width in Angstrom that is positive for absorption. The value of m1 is -4.5 Angstrom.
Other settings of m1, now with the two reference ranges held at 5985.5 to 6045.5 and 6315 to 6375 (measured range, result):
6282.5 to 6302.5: 2.5 Angstrom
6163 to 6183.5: 4.1 Angstrom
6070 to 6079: -0.8 Angstrom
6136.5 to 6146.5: -0.7 Angstrom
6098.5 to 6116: -0.9 Angstrom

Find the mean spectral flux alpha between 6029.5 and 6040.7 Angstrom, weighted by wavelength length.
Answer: 10.7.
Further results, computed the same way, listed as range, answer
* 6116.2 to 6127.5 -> 10.4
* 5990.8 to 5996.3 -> 9.93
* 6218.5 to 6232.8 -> 7.56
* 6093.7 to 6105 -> 10.9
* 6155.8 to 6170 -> 8.46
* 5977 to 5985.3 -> 9.31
